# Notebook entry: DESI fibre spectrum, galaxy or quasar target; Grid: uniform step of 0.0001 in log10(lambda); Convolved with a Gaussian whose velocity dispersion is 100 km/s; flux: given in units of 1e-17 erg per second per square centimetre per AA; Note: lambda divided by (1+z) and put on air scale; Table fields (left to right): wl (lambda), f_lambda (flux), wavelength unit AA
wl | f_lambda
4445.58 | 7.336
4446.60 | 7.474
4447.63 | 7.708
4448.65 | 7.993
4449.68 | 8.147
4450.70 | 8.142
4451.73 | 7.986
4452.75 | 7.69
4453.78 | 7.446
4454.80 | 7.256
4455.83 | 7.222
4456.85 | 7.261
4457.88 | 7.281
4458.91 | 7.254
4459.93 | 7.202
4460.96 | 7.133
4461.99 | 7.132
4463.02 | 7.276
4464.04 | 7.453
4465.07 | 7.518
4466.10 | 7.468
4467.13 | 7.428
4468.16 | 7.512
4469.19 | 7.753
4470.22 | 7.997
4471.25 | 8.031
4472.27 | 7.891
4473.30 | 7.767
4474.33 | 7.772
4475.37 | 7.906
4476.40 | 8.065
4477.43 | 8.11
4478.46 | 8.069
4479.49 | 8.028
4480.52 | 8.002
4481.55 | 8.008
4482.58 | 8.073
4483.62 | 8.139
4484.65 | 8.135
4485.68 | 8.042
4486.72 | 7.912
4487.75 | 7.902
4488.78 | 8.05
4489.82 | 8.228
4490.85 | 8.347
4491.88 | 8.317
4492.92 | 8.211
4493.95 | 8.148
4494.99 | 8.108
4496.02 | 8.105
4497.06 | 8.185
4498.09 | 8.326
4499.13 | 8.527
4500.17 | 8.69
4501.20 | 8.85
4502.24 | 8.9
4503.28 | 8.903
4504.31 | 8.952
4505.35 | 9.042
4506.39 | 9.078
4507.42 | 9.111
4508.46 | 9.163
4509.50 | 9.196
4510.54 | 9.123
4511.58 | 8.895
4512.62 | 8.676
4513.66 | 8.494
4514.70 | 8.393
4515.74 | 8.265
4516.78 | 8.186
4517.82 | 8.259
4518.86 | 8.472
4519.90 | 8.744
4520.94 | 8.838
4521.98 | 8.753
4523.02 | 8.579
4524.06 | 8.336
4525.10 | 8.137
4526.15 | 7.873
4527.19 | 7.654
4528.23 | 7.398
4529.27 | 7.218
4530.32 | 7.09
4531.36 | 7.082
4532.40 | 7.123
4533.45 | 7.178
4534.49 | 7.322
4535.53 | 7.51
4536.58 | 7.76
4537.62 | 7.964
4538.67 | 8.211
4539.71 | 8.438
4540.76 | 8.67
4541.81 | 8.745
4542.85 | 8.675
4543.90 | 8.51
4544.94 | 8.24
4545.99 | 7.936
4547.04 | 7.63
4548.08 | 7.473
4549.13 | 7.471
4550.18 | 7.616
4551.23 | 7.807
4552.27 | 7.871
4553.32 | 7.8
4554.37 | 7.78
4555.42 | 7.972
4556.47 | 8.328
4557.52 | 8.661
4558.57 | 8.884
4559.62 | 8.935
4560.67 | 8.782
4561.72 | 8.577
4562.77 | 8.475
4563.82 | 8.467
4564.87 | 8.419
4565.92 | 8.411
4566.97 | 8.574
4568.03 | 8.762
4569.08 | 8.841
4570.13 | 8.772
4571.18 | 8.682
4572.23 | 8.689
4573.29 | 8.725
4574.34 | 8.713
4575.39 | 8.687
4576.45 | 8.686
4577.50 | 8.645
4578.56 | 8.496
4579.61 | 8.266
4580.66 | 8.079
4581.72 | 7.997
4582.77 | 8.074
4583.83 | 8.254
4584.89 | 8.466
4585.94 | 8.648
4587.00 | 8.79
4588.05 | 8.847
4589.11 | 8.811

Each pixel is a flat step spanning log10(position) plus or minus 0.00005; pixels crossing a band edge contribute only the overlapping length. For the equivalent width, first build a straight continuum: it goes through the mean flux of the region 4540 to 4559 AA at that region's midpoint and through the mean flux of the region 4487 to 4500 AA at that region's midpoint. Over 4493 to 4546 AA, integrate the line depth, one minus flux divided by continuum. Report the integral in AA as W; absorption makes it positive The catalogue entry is -1.0 AA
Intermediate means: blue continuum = 8.21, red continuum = 8.11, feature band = 8.32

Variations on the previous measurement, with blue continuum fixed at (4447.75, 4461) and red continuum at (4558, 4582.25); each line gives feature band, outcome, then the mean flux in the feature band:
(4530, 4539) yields 0.9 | 7.47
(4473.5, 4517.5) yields -2.6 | 8.39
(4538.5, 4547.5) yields 0.0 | 8.35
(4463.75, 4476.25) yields 0.0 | 7.72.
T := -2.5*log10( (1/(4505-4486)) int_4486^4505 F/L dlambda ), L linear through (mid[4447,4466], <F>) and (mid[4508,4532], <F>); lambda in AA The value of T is -0.05 mag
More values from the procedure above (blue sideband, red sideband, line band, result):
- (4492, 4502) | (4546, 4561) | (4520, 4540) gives 0.05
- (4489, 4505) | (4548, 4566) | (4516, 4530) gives 0.02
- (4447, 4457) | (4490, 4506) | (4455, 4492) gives 0.04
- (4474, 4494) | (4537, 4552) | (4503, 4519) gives -0.09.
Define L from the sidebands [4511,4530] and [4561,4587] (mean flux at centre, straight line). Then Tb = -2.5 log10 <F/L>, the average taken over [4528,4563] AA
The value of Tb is 0.06 mag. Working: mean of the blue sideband 8.28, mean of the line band 7.98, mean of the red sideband 8.52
